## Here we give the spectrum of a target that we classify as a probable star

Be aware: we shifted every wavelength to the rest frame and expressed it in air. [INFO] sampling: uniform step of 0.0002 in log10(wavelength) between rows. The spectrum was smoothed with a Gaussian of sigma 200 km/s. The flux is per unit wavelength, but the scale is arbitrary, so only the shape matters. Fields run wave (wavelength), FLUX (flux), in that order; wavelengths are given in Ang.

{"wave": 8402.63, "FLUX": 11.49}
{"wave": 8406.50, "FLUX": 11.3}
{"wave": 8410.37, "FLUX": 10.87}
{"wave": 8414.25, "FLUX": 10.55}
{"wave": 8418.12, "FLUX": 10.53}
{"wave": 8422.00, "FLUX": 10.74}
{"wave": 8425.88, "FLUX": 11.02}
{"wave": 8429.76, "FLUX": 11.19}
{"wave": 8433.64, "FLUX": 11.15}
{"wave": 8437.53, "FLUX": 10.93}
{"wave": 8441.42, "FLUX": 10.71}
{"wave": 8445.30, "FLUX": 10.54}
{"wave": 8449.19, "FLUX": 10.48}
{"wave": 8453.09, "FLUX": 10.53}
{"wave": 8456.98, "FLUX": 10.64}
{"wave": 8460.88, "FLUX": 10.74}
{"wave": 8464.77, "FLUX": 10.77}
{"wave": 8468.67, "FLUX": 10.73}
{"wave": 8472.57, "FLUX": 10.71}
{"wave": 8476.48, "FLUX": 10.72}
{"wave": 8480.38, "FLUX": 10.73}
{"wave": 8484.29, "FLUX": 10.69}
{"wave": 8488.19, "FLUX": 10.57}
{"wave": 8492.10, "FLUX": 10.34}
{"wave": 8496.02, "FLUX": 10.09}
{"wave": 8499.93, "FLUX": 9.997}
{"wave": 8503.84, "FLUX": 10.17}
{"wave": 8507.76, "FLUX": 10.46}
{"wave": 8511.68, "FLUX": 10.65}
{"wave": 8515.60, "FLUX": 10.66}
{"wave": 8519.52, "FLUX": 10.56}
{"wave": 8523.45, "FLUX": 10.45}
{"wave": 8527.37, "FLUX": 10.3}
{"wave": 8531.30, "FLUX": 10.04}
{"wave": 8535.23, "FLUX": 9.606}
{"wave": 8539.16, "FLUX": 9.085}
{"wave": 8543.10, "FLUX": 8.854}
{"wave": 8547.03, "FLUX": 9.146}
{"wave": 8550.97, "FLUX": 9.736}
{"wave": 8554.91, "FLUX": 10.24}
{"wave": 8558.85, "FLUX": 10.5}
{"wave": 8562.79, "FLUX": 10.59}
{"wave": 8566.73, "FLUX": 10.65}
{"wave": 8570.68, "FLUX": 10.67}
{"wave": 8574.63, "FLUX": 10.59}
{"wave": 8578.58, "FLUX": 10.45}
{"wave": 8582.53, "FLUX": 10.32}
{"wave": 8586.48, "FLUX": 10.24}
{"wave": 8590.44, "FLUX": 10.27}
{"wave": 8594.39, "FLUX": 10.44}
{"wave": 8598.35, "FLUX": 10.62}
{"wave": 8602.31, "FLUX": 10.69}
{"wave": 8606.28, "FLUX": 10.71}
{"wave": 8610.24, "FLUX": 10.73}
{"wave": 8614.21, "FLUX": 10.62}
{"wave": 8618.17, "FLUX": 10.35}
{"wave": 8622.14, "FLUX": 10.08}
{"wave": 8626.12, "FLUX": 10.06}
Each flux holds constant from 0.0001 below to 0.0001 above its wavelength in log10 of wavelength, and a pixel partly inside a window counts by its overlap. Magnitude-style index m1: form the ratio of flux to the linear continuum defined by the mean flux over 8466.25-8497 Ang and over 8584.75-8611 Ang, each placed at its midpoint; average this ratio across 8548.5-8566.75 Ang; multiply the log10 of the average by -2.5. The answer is 0.028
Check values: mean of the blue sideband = 10.6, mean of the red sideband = 10.5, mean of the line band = 10.3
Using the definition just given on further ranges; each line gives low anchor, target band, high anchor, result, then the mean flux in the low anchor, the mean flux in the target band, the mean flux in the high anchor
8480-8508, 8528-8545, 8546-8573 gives 0.09 mag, 10.4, 9.46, 10.3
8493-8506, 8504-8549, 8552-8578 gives 0.03 mag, 10.1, 9.99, 10.5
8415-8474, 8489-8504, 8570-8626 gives 0.05 mag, 10.8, 10.2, 10.5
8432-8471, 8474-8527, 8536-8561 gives -0.03 mag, 10.7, 10.5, 9.6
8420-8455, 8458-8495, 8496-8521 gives -0.01 mag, 10.8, 10.7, 10.4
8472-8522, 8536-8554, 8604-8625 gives 0.13 mag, 10.5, 9.29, 10.5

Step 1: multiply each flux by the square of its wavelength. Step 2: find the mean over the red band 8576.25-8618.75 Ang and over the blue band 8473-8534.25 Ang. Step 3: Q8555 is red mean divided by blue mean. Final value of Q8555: 1.0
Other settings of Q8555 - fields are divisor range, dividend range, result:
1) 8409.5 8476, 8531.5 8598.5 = 0.97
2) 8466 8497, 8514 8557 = 0.94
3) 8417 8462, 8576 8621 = 1.01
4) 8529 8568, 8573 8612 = 1.08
